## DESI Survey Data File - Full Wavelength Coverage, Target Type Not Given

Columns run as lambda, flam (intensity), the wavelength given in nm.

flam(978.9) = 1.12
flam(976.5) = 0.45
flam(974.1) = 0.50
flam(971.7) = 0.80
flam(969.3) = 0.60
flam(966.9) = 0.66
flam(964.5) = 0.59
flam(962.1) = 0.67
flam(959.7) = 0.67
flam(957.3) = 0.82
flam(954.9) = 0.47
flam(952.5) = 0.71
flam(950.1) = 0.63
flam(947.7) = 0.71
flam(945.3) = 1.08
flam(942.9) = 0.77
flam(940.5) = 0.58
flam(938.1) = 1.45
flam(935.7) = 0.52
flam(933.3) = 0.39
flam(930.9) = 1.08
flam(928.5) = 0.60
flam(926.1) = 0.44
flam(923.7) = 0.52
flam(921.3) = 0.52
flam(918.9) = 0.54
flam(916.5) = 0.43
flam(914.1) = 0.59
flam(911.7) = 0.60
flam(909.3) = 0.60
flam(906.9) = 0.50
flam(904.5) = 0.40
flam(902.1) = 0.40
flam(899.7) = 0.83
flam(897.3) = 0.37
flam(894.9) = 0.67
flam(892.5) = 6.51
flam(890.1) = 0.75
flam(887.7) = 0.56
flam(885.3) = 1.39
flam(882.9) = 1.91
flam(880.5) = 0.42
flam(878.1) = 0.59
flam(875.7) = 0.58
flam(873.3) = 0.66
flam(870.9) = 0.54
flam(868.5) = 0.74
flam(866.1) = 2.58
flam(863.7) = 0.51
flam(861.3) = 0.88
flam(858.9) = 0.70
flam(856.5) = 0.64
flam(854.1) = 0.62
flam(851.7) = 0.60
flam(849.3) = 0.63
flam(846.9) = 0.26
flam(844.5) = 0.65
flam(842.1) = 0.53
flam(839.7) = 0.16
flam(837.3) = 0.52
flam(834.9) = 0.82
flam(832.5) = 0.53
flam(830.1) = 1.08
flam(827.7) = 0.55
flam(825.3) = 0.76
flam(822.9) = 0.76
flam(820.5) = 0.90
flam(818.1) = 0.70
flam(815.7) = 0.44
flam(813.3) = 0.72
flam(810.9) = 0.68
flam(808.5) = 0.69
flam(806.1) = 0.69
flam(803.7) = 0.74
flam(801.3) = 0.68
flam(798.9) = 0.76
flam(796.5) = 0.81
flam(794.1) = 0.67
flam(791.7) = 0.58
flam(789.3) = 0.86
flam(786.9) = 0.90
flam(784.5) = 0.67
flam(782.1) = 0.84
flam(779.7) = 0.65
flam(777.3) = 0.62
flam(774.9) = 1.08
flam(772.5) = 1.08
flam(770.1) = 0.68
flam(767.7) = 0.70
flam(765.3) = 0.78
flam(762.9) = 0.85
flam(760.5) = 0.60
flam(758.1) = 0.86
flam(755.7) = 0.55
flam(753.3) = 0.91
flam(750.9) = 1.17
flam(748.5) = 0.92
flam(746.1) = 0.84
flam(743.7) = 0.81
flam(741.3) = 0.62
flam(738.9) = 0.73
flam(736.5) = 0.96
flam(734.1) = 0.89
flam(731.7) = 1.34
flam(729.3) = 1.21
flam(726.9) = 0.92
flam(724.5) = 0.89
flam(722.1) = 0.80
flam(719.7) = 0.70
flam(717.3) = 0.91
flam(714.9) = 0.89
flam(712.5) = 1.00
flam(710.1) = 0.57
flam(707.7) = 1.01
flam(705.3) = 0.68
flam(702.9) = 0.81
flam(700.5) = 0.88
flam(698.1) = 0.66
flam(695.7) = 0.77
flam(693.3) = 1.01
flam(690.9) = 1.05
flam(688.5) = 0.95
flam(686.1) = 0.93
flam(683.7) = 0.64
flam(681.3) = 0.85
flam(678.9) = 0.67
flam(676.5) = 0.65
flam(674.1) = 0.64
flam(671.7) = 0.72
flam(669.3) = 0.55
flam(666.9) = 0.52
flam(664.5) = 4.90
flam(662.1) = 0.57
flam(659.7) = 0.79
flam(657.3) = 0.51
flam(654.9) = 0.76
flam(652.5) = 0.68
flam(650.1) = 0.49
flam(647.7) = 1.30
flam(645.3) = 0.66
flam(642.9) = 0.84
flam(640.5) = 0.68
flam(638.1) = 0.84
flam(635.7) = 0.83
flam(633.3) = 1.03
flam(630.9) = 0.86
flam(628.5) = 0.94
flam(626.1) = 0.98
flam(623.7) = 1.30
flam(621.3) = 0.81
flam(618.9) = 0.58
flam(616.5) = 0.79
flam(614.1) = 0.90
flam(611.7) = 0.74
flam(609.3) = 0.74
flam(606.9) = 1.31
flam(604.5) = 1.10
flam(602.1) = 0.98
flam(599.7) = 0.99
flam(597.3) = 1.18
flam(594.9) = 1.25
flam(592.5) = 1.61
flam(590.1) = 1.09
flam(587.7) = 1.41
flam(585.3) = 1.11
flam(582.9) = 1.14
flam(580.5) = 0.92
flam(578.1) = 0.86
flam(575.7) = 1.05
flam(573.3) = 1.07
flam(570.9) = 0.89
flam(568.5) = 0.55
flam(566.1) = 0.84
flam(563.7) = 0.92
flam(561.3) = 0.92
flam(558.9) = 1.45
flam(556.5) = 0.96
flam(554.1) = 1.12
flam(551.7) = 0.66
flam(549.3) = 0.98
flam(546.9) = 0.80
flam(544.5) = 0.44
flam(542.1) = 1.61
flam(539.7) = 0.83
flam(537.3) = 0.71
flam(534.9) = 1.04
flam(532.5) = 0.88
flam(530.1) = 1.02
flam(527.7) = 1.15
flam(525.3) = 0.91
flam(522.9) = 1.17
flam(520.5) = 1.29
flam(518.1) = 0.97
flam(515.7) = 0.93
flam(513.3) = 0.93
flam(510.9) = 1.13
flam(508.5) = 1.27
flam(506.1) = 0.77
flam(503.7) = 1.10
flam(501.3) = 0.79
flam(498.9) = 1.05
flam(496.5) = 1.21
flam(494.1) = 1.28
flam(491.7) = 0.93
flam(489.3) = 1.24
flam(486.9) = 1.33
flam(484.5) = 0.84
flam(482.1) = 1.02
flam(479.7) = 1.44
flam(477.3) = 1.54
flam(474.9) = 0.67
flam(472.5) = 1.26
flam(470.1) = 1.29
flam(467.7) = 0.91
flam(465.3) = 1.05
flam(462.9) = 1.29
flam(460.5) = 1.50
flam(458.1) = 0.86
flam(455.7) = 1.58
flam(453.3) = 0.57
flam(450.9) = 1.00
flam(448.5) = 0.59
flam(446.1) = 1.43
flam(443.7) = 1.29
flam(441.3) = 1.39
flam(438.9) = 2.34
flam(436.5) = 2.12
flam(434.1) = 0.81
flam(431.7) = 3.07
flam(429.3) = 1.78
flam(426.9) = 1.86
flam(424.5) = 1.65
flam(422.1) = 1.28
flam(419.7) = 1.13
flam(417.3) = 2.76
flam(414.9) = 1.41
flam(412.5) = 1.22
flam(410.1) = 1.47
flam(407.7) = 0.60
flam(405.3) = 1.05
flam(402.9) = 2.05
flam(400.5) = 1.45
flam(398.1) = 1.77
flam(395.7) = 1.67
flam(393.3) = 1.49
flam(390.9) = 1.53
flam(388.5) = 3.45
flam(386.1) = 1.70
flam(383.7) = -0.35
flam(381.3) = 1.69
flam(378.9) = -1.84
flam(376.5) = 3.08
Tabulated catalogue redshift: 0.78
